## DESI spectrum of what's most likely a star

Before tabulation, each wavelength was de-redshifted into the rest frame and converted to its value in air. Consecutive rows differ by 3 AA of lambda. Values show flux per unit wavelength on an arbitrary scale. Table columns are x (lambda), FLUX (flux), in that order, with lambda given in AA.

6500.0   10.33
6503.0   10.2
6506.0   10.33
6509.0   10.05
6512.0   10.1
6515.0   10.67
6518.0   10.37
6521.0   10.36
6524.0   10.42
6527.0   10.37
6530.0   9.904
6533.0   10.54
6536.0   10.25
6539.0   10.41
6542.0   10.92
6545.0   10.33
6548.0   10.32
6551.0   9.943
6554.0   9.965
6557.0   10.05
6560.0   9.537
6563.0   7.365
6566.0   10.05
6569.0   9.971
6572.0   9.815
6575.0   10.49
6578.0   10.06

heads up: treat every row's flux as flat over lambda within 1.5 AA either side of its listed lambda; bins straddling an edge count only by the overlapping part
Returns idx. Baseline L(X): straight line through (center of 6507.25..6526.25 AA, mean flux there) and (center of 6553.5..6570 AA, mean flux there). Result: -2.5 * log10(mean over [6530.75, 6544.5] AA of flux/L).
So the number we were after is -0.060 mag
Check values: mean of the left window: 10.3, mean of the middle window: 10.5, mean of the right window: 9.45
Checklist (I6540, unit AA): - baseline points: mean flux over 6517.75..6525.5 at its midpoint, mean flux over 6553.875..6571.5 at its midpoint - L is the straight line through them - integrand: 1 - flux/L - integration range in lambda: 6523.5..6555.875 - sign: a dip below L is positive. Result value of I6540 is -1.04 AA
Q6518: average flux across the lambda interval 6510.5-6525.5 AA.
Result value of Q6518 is 10.4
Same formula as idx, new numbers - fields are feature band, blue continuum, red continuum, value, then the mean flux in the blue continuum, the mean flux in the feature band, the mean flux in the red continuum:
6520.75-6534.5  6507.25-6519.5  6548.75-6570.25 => -0.025 mag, 10.3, 10.3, 9.58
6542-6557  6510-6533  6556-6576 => -0.038 mag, 10.3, 10.2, 9.58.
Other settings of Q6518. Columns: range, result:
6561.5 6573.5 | 9.3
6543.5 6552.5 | 10.2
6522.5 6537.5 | 10.3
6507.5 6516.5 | 10.3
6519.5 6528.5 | 10.4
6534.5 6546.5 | 10.5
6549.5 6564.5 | 9.37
